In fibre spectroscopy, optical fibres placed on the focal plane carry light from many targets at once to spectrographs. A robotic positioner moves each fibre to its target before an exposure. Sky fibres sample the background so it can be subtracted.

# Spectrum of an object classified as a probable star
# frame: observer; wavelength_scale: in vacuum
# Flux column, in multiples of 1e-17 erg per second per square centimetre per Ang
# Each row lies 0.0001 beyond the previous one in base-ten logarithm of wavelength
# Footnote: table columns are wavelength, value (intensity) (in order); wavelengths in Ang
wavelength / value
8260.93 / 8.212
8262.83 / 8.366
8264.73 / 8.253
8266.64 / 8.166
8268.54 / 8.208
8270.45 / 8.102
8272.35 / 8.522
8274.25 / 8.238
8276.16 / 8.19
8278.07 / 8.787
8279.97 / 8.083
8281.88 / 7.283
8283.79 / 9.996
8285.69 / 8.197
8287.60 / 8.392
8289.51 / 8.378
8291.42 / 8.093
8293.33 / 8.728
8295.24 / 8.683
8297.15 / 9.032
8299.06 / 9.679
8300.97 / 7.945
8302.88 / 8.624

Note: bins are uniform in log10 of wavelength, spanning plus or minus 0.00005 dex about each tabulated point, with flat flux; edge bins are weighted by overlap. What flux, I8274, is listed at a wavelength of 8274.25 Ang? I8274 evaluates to 8.238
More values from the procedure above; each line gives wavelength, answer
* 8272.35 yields 8.522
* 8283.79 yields 9.996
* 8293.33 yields 8.728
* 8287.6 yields 8.392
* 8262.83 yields 8.366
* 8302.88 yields 8.624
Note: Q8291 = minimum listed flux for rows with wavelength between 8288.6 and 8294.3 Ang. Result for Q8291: 8.093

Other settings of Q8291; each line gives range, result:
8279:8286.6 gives 7.283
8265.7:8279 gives 8.102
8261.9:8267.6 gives 8.166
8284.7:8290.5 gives 8.197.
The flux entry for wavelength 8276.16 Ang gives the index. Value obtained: 8.19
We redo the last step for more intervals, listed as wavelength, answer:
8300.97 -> 7.945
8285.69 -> 8.197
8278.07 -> 8.787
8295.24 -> 8.683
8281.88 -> 7.283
